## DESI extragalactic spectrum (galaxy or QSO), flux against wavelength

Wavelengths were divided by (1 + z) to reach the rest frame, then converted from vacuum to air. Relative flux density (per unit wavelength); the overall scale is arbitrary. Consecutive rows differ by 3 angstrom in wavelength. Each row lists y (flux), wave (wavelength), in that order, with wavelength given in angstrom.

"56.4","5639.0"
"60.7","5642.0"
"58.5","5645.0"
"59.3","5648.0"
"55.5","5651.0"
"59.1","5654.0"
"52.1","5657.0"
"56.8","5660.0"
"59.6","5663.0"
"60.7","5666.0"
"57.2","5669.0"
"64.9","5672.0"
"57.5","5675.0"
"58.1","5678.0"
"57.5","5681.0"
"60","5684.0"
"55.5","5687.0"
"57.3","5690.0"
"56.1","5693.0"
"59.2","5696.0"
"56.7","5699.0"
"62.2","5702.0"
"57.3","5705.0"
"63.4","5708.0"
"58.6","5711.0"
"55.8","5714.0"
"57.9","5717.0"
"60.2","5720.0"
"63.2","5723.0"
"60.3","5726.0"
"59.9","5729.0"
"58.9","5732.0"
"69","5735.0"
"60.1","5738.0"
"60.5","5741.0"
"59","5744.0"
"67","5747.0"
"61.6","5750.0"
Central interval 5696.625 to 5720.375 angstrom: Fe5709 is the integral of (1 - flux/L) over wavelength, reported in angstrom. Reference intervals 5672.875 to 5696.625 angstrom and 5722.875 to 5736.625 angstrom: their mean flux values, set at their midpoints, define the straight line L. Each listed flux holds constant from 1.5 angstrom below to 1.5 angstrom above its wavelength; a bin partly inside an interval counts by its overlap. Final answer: 0.4 angstrom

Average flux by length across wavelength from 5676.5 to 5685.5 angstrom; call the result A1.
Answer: 58.5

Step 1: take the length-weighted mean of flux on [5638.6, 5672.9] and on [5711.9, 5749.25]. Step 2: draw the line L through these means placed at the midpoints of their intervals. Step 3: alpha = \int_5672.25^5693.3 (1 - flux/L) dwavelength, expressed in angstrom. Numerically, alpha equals 0.5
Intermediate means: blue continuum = 58.4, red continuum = 61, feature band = 57.9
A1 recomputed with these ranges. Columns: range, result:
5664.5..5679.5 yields 59.7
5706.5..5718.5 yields 58.9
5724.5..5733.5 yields 59.7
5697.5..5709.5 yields 59.9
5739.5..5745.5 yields 59.8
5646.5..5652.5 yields 57.4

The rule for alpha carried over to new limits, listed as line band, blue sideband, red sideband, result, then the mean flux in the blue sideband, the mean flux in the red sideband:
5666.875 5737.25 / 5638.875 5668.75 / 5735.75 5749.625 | 0.8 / 57.9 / 62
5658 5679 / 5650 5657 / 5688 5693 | -1.0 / 56.3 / 56.8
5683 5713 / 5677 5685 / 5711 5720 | -0.2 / 58.5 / 57.7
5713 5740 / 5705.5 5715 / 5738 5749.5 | -0.1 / 59.2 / 61.8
